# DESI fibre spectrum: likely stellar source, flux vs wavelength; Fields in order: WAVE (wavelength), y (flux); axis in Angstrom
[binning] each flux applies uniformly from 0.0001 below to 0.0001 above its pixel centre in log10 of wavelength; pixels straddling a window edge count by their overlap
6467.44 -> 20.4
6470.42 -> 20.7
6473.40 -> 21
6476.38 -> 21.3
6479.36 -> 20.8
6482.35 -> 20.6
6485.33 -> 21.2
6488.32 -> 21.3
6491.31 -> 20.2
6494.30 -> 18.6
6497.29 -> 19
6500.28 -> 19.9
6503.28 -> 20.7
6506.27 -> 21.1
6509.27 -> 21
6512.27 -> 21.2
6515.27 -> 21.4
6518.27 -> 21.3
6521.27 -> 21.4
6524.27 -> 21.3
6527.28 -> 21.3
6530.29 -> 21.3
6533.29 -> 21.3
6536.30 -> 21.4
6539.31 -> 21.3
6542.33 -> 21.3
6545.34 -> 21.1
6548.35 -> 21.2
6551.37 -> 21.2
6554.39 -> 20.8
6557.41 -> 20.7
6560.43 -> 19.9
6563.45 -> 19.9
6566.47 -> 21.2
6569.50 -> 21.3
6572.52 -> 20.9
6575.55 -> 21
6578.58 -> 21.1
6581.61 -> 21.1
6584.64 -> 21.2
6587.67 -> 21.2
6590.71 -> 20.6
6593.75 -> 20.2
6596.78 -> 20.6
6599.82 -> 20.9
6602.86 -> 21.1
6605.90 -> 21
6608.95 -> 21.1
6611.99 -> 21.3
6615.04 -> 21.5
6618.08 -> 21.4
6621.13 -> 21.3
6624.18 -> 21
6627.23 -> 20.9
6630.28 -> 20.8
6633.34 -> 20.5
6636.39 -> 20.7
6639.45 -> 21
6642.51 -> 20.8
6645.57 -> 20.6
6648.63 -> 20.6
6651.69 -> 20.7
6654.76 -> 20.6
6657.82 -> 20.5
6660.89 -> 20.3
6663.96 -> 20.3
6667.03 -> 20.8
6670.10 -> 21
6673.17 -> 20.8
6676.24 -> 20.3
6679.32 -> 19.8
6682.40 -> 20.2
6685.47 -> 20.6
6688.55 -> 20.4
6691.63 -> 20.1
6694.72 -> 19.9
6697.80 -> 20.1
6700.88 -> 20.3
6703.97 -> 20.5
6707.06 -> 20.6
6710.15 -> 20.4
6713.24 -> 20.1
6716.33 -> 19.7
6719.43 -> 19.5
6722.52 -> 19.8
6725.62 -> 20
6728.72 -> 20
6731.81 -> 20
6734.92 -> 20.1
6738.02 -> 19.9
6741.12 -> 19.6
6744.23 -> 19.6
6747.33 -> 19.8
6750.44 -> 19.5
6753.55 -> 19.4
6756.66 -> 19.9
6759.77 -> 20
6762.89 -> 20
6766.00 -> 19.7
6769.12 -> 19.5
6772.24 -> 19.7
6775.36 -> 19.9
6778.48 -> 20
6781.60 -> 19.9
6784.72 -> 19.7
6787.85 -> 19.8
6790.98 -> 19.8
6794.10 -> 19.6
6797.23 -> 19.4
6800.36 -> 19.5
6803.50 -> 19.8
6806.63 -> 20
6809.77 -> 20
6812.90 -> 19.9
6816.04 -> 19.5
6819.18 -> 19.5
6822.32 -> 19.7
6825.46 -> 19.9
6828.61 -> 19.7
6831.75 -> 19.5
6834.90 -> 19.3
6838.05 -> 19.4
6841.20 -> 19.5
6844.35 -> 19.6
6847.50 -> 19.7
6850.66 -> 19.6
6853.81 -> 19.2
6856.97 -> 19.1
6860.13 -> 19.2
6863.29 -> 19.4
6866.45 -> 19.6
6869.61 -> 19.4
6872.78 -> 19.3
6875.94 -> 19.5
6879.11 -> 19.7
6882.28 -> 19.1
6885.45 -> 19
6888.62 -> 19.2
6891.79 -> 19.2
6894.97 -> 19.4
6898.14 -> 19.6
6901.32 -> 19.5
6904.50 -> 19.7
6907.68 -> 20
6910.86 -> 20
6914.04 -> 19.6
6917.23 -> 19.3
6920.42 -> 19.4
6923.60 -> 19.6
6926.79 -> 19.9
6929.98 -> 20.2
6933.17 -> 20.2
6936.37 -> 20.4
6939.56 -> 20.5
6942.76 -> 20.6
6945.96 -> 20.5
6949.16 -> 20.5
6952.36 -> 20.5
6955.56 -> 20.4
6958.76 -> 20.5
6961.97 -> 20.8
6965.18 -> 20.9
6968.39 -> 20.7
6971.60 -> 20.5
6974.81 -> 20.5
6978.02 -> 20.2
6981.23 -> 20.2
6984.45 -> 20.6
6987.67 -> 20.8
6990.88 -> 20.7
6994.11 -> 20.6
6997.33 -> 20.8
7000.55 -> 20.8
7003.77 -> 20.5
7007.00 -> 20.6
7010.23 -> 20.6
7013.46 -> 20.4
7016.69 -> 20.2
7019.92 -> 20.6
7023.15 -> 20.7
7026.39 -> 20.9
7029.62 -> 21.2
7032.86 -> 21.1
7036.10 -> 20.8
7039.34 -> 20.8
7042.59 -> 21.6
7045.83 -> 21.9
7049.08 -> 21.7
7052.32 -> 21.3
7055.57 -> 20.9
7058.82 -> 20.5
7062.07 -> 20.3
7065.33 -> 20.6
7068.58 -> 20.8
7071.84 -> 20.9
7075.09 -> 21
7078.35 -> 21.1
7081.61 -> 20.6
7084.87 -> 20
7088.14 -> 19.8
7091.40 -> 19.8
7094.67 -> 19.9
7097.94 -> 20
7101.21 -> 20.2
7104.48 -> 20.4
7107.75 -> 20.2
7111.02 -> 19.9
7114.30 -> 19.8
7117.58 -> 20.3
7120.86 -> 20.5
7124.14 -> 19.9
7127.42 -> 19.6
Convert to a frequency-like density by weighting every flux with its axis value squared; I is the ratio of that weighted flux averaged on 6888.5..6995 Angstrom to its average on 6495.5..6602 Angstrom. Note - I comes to 1.08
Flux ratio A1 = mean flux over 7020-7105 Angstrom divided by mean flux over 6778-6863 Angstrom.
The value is 1.06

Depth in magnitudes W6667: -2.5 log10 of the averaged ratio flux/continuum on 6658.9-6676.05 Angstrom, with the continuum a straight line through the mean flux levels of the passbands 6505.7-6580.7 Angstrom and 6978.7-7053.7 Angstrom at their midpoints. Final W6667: 0.021 mag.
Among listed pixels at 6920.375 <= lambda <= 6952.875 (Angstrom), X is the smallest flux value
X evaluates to 19.4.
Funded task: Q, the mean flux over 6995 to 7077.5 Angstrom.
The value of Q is 20.9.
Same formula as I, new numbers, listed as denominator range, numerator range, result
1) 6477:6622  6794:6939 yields 1.03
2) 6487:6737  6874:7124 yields 1.10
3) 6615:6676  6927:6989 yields 1.08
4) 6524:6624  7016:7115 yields 1.13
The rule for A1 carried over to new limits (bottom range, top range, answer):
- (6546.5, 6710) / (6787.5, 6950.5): 0.95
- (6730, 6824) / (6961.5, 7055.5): 1.05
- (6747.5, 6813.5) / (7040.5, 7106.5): 1.05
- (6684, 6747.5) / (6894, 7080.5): 1.02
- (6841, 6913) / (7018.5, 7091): 1.07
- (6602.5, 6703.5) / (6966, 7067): 1.00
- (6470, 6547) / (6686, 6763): 0.96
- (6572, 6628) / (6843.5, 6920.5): 0.93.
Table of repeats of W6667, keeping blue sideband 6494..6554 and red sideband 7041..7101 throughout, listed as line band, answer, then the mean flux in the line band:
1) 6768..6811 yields 0.057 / 19.8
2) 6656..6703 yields 0.027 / 20.4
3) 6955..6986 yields 0.011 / 20.5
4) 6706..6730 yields 0.046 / 20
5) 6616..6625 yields -0.019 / 21.3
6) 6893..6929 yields 0.061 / 19.6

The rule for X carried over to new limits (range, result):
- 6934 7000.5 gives 20.2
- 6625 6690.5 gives 19.8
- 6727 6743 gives 19.6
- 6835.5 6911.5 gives 19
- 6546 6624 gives 19.9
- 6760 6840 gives 19.3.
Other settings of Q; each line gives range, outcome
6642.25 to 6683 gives 20.5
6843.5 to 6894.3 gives 19.4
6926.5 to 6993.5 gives 20.5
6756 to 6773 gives 19.8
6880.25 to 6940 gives 19.7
